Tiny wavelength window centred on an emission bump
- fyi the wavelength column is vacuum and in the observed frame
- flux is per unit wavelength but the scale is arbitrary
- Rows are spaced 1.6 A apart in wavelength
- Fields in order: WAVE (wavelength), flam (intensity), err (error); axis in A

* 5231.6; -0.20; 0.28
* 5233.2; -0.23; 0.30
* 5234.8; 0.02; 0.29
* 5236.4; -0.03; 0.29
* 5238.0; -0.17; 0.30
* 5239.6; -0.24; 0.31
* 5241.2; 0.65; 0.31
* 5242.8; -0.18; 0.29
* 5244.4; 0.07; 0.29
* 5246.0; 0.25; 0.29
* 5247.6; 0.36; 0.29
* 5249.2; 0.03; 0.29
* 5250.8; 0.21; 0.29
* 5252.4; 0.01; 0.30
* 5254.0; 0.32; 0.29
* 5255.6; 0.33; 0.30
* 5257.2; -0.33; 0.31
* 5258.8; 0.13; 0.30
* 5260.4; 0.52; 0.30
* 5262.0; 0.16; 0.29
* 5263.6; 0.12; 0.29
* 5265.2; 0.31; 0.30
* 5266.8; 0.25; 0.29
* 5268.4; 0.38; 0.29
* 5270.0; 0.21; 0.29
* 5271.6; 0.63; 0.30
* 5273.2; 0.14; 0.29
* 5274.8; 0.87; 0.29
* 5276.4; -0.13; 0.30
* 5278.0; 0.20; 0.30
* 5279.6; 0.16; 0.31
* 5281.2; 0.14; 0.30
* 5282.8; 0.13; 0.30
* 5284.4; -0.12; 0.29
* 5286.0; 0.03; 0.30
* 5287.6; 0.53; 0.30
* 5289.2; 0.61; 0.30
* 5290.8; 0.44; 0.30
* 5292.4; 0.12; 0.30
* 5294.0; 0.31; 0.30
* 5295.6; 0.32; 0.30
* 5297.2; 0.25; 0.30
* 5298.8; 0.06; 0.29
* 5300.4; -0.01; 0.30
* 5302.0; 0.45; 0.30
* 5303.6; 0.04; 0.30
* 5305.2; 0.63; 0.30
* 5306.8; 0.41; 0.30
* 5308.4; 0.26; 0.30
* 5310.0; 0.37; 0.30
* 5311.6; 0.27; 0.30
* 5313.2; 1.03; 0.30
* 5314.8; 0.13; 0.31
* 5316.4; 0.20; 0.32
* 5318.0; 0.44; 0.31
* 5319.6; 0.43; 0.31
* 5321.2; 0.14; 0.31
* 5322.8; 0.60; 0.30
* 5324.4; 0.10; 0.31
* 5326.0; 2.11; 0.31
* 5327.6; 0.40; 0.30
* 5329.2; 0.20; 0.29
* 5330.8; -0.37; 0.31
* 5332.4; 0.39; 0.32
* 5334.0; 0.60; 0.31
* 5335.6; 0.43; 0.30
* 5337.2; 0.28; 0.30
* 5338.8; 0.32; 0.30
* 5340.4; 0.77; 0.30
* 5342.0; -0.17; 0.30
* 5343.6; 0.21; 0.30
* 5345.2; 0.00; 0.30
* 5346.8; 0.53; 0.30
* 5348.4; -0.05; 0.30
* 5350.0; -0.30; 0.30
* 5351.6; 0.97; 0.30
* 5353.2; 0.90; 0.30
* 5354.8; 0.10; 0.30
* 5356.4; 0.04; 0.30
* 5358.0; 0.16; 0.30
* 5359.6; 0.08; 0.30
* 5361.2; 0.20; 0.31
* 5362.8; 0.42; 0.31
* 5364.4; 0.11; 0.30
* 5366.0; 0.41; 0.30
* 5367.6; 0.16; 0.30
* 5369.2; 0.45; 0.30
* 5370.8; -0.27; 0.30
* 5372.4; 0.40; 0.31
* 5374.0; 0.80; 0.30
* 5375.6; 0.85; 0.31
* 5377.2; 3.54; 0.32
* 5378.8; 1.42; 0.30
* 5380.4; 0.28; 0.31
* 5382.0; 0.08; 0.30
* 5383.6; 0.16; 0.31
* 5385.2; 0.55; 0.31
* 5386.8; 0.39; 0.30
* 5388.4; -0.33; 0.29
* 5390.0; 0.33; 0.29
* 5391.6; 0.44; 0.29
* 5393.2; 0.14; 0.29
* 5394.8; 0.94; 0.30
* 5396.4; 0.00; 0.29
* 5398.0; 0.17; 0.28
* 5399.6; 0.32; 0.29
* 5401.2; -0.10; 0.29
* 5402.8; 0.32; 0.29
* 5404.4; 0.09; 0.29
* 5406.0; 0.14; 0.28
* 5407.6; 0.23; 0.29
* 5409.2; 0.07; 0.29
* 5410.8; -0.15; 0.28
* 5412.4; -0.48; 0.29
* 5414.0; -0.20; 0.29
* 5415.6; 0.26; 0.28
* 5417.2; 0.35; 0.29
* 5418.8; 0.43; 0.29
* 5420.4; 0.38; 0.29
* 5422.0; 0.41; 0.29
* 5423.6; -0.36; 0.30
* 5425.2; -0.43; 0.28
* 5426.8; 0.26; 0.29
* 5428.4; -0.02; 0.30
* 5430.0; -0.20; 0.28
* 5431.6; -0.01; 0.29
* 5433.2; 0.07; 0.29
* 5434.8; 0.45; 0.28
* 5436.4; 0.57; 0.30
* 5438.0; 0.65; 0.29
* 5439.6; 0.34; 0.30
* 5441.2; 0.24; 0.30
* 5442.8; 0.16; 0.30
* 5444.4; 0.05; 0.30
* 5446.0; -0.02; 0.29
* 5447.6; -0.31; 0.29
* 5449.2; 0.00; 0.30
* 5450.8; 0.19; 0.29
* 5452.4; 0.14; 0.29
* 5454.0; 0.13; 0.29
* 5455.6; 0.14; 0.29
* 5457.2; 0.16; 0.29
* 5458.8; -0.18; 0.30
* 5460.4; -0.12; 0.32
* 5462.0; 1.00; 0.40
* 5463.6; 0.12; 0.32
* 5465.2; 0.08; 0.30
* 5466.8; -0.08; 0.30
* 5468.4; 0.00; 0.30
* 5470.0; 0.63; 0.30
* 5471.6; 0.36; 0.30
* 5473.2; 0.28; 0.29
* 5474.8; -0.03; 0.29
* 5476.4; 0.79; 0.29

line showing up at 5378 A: [O III]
